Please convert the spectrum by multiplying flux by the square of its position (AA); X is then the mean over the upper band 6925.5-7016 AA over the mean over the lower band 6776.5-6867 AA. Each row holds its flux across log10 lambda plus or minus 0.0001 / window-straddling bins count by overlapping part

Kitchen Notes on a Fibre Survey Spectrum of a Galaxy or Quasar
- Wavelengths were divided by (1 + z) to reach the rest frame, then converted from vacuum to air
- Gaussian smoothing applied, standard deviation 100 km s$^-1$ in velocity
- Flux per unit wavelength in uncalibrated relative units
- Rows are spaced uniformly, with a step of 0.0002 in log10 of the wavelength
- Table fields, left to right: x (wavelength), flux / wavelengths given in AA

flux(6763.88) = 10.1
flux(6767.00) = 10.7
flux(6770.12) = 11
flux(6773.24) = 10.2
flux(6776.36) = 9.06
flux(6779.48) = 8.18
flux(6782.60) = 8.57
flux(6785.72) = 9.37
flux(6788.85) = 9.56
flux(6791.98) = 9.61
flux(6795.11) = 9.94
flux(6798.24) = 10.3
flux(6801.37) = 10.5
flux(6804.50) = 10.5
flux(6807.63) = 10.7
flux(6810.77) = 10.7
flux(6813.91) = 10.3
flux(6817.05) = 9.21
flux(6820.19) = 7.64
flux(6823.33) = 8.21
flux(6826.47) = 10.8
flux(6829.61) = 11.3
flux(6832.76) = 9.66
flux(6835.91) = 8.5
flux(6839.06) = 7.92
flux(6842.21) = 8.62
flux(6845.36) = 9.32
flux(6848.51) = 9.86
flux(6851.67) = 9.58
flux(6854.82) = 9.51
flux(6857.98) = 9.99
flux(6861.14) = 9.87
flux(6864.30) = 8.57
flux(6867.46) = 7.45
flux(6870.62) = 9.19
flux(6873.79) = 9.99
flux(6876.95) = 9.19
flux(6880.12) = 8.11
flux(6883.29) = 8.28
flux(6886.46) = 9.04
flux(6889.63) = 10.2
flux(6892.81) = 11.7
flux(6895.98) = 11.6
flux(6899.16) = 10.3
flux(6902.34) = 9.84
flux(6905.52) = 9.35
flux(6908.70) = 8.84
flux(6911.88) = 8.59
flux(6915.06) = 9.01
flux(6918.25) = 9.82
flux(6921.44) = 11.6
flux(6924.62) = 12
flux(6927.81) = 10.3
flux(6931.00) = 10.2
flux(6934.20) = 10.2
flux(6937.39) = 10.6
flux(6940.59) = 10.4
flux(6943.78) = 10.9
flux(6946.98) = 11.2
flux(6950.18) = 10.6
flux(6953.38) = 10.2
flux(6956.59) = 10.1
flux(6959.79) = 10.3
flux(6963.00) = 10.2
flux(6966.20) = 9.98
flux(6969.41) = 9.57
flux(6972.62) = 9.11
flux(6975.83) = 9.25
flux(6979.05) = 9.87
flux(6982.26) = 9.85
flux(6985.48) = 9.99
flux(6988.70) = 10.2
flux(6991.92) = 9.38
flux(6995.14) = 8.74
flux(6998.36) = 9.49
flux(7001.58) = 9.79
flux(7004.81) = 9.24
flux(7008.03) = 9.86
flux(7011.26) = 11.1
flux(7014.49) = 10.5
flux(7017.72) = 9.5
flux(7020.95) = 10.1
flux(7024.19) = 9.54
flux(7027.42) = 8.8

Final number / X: 1.11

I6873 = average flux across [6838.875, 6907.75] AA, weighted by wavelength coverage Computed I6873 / 9.46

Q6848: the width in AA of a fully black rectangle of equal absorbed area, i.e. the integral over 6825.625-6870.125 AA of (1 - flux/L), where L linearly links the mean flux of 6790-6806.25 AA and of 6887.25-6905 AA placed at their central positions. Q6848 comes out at 4.5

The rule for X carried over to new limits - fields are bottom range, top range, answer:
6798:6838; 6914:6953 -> 1.11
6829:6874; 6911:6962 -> 1.16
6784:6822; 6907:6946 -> 1.08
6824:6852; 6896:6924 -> 1.06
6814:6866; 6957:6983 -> 1.09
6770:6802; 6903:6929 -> 1.08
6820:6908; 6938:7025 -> 1.09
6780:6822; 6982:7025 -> 1.07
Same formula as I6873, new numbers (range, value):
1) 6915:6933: 10.6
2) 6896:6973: 10.2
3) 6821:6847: 9.25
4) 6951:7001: 9.76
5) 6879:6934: 9.95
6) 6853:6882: 9.09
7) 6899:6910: 9.51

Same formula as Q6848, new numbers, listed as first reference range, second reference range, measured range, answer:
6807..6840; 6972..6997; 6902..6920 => 0.6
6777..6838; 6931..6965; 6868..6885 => 2.0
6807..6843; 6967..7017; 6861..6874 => 1.0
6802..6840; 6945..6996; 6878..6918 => 0.9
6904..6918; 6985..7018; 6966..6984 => 0.0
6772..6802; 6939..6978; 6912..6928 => -0.6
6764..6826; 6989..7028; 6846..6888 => 2.6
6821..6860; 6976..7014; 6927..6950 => -2.2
